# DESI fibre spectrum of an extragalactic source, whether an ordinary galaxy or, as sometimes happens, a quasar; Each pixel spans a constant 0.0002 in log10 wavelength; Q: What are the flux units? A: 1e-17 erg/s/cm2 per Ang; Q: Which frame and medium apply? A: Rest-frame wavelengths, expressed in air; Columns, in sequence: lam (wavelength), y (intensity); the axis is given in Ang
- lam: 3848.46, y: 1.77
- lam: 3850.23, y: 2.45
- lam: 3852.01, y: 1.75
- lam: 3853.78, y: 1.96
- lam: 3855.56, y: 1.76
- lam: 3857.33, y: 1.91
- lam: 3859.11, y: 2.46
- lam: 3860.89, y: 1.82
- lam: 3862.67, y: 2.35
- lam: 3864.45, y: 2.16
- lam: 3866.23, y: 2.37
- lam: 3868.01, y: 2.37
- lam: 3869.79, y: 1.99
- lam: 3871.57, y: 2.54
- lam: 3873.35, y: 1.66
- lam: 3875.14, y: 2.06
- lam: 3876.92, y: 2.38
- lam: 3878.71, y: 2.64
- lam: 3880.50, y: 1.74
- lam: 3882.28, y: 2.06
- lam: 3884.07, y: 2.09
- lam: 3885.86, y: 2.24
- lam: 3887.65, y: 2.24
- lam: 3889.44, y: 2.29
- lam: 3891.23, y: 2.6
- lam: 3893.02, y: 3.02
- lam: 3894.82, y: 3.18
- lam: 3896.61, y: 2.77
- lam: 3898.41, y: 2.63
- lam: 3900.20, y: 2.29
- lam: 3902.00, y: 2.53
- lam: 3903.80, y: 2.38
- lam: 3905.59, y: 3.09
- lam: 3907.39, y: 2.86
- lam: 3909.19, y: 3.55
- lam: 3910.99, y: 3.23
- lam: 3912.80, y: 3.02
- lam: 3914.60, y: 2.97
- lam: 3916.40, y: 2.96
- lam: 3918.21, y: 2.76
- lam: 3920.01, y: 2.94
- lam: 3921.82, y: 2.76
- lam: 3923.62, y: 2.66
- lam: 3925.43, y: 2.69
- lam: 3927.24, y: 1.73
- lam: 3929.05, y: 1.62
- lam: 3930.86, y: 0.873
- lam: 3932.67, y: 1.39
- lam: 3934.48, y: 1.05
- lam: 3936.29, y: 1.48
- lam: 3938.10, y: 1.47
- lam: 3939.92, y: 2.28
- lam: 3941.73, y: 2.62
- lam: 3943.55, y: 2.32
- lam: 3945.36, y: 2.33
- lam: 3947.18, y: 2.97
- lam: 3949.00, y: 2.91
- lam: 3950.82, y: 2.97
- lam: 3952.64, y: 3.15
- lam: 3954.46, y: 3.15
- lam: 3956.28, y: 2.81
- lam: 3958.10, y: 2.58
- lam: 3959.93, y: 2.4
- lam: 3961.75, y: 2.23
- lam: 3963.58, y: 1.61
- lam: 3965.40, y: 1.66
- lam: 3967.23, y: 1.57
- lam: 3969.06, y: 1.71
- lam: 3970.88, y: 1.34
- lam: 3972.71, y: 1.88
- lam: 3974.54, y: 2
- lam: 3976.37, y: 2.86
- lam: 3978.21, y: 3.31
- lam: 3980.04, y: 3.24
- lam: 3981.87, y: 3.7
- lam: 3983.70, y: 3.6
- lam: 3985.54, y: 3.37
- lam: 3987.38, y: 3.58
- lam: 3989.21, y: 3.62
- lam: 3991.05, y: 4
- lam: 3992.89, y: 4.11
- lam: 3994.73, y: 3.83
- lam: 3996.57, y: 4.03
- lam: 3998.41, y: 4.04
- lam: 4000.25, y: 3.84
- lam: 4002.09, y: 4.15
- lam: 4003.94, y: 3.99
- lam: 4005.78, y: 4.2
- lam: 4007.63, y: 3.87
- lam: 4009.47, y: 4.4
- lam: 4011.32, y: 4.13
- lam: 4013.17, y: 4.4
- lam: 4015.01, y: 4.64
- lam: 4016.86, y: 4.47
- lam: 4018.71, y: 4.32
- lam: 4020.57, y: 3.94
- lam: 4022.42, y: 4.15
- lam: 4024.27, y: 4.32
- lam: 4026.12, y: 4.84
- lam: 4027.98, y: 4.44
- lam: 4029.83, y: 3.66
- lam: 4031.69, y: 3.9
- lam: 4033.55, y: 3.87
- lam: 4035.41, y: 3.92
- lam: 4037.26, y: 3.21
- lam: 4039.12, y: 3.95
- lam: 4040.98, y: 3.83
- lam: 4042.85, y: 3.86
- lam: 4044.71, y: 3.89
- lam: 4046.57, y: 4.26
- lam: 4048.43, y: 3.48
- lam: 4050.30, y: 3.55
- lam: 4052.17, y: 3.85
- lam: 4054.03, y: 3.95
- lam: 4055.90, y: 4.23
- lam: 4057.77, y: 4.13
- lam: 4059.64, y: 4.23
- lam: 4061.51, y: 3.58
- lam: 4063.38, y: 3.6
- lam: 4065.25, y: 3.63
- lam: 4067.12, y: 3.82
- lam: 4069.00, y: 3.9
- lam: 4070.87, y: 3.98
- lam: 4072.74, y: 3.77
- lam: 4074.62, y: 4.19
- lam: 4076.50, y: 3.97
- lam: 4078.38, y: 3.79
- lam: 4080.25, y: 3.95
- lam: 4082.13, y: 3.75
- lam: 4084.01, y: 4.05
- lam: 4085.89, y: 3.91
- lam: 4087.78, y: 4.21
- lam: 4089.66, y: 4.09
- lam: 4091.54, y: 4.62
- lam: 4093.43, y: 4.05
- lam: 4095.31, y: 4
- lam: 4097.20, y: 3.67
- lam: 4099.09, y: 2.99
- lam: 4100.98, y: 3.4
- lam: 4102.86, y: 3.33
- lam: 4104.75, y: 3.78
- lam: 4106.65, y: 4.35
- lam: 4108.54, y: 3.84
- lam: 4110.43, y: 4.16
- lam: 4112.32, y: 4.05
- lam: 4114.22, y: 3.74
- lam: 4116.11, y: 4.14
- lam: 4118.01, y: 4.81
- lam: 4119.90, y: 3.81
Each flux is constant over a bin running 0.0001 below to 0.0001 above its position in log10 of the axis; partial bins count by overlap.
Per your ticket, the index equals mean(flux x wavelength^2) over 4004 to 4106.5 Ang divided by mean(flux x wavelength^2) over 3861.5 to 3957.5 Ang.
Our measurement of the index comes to 1.7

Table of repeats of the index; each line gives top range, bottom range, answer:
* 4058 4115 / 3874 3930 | 1.65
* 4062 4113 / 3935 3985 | 1.69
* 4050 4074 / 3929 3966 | 1.86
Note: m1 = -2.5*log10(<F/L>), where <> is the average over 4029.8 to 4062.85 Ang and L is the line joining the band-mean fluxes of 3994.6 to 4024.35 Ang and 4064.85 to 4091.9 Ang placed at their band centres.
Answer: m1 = 0.056 mag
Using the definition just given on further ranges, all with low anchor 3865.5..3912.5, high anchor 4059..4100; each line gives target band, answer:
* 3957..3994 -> 0.16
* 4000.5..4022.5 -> -0.23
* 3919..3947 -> 0.35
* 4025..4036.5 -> -0.16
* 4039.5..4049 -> -0.07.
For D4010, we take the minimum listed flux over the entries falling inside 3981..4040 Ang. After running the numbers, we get 3.21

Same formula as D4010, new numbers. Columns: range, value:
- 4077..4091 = 3.75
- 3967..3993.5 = 1.34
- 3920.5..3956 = 0.873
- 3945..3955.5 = 2.33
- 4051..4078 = 3.58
